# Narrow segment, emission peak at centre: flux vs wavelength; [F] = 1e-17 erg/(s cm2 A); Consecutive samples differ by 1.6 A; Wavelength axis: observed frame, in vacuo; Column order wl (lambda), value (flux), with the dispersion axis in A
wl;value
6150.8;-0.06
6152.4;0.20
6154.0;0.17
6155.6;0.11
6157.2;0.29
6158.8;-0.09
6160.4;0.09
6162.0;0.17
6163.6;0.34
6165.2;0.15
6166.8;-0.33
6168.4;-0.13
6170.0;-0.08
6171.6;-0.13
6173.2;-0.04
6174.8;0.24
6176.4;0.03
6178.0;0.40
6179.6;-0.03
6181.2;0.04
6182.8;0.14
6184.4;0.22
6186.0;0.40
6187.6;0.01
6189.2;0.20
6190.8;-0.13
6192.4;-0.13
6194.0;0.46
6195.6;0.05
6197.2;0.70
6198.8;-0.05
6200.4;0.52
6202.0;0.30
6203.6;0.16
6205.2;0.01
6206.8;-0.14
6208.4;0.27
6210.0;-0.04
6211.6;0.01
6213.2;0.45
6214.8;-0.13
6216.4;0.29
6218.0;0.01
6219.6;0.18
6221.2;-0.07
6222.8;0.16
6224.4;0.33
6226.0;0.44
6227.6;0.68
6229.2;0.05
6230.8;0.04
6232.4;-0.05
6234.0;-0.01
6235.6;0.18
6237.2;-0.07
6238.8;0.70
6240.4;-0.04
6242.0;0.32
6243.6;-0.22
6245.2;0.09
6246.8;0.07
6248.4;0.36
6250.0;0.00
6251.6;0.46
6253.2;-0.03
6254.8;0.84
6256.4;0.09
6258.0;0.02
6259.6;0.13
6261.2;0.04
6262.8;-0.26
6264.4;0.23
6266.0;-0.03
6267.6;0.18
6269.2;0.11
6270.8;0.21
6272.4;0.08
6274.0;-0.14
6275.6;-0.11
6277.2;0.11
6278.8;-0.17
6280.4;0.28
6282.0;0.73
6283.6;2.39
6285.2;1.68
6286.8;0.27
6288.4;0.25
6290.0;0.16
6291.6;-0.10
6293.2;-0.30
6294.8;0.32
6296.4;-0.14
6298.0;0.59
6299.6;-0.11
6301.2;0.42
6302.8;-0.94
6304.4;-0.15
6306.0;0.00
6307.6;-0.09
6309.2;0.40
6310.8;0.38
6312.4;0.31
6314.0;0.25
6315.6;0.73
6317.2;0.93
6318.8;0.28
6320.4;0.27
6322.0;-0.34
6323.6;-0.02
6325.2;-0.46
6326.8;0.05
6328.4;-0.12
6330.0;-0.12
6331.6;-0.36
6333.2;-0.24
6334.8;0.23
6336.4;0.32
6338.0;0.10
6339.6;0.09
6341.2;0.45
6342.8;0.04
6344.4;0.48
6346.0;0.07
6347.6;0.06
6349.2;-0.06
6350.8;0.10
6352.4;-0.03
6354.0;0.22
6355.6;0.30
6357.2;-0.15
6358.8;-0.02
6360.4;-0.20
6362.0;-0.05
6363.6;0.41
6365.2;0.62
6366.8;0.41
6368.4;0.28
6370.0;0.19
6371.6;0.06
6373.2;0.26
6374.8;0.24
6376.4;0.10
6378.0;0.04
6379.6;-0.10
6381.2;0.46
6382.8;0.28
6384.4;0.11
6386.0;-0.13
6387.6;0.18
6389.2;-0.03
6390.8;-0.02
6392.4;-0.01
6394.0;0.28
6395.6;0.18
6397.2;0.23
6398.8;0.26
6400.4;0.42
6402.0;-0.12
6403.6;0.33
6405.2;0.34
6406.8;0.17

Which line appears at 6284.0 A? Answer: Hgamma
